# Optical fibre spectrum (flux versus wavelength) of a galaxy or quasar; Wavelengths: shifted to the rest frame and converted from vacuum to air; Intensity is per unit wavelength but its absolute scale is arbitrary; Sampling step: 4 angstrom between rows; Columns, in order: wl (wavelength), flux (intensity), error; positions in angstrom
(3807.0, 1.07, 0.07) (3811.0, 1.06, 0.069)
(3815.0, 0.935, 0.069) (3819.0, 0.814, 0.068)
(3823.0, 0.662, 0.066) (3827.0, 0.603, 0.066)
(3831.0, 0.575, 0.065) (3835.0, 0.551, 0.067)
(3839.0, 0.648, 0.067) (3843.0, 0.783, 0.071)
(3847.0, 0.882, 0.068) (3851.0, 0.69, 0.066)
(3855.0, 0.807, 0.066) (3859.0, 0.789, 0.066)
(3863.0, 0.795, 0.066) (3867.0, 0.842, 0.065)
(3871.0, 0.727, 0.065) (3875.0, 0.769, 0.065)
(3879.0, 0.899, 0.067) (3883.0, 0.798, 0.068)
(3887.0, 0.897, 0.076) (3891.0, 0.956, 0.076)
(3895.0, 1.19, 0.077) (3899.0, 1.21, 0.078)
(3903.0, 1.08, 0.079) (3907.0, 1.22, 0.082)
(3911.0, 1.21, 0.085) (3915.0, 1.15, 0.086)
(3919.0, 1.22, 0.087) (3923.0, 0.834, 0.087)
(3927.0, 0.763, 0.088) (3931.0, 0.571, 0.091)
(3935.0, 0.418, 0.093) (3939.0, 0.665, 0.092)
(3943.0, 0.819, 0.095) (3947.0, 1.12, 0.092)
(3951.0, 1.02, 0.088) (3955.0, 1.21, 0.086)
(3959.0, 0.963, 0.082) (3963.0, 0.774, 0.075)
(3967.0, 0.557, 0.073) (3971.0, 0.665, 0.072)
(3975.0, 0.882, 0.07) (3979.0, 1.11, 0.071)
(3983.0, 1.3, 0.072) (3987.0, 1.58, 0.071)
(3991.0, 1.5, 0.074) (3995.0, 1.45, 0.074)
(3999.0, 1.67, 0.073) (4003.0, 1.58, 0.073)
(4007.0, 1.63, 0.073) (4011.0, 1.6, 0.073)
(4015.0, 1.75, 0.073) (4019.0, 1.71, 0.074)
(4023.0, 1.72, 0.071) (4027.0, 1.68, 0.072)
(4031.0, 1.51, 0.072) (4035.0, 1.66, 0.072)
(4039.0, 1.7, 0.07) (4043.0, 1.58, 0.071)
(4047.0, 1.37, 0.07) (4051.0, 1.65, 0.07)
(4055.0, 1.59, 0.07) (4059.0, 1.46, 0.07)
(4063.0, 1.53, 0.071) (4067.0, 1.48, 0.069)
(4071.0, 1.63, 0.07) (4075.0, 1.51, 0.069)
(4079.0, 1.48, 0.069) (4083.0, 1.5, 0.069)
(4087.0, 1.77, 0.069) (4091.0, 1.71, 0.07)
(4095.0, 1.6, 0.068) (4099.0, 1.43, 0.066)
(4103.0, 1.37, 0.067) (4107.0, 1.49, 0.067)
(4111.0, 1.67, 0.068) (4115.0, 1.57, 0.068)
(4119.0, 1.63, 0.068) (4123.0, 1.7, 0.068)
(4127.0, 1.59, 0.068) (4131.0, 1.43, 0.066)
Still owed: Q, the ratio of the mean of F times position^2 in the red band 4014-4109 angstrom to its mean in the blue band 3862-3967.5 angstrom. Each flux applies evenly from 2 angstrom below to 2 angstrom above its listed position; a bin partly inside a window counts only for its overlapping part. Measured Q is 1.84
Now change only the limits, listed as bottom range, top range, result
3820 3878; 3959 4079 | 2.15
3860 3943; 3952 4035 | 1.56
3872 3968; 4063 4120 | 1.82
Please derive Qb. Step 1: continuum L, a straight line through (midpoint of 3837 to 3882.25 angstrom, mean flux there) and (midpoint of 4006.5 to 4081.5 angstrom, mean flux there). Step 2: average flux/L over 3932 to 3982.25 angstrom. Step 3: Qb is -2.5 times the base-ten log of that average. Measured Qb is 0.379 mag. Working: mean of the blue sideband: 0.785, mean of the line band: 0.856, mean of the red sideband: 1.59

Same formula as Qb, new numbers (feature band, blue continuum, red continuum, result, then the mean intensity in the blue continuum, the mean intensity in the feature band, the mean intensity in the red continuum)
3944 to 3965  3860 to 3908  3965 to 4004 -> 0.13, 0.94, 1.01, 1.22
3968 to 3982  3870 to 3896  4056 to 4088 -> 0.33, 0.886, 0.892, 1.54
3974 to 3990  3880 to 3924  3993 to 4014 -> 0.18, 1.07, 1.26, 1.59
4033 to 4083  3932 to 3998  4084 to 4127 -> -0.12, 1.01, 1.55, 1.59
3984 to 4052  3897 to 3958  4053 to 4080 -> -0.20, 0.967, 1.6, 1.53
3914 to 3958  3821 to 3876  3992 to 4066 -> 0.28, 0.722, 0.886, 1.6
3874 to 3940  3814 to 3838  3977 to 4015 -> 0.13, 0.678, 0.939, 1.5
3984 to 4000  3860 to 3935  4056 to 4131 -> -0.23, 0.935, 1.53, 1.56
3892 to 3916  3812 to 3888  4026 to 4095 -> -0.20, 0.764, 1.17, 1.58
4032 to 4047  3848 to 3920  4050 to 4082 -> -0.11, 0.954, 1.6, 1.54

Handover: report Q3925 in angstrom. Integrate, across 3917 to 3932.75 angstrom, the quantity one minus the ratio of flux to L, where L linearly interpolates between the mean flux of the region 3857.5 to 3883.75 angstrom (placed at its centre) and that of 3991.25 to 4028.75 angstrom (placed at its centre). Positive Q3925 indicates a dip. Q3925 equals 3.8 angstrom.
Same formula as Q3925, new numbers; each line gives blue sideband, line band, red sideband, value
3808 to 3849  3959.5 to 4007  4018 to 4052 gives 7.3 angstrom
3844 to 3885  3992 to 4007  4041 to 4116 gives -3.5 angstrom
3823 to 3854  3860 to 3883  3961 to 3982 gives -2.9 angstrom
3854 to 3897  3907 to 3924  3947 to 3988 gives -3.9 angstrom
